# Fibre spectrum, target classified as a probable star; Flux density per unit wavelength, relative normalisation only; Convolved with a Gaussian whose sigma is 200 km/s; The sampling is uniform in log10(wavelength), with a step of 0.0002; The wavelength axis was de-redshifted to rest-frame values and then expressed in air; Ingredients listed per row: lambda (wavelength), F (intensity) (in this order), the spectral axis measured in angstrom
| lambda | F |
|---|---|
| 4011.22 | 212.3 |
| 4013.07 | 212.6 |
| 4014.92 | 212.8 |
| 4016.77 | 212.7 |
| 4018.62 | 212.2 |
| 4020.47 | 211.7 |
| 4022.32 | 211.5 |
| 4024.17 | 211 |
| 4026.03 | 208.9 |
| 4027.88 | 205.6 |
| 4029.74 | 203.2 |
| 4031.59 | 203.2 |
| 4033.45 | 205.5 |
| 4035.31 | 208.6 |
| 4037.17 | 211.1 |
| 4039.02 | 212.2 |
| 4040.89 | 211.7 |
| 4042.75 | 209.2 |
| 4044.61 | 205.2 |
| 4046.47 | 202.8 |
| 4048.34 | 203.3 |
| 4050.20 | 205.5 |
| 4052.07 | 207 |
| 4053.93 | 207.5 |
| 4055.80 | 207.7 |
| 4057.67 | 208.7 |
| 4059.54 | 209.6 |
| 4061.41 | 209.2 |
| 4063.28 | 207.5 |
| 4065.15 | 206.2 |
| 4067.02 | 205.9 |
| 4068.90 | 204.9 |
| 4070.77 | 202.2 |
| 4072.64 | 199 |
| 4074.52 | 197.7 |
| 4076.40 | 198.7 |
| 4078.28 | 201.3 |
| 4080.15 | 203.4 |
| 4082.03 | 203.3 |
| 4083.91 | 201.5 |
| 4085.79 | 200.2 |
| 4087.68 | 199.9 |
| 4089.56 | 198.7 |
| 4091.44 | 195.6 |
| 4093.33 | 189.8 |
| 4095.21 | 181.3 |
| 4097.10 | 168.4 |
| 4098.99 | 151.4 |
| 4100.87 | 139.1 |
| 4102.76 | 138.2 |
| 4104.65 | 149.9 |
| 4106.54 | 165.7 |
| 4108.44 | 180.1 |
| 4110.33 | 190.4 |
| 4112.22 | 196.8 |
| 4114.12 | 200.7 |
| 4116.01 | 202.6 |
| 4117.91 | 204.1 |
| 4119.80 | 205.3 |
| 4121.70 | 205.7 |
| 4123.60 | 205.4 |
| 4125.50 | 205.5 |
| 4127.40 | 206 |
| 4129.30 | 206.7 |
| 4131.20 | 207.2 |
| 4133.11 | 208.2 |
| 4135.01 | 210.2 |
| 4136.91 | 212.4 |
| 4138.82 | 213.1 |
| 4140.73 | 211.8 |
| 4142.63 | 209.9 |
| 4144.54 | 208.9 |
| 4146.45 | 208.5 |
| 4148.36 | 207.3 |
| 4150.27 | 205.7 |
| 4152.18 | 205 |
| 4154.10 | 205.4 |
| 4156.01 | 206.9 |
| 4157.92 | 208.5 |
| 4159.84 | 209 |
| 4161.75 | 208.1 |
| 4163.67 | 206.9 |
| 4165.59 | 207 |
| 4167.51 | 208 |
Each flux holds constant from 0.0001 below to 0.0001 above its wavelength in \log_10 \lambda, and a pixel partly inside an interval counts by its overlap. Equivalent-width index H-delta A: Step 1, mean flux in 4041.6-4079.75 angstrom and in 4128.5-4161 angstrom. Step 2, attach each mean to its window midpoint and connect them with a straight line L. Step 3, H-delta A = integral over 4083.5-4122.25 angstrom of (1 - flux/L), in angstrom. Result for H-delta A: 4.3 angstrom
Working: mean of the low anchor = 205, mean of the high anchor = 209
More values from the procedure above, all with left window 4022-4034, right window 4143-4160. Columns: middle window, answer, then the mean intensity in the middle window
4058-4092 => 0.70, 203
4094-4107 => 3.17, 157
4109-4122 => 0.45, 200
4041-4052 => 0.05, 206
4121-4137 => -0.01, 207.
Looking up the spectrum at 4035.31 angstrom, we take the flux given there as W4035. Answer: 208.6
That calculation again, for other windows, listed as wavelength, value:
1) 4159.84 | 209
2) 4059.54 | 209.6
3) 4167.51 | 208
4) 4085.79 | 200.2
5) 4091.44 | 195.6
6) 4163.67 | 206.9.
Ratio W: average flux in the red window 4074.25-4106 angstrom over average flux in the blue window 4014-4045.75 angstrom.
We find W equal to 0.9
